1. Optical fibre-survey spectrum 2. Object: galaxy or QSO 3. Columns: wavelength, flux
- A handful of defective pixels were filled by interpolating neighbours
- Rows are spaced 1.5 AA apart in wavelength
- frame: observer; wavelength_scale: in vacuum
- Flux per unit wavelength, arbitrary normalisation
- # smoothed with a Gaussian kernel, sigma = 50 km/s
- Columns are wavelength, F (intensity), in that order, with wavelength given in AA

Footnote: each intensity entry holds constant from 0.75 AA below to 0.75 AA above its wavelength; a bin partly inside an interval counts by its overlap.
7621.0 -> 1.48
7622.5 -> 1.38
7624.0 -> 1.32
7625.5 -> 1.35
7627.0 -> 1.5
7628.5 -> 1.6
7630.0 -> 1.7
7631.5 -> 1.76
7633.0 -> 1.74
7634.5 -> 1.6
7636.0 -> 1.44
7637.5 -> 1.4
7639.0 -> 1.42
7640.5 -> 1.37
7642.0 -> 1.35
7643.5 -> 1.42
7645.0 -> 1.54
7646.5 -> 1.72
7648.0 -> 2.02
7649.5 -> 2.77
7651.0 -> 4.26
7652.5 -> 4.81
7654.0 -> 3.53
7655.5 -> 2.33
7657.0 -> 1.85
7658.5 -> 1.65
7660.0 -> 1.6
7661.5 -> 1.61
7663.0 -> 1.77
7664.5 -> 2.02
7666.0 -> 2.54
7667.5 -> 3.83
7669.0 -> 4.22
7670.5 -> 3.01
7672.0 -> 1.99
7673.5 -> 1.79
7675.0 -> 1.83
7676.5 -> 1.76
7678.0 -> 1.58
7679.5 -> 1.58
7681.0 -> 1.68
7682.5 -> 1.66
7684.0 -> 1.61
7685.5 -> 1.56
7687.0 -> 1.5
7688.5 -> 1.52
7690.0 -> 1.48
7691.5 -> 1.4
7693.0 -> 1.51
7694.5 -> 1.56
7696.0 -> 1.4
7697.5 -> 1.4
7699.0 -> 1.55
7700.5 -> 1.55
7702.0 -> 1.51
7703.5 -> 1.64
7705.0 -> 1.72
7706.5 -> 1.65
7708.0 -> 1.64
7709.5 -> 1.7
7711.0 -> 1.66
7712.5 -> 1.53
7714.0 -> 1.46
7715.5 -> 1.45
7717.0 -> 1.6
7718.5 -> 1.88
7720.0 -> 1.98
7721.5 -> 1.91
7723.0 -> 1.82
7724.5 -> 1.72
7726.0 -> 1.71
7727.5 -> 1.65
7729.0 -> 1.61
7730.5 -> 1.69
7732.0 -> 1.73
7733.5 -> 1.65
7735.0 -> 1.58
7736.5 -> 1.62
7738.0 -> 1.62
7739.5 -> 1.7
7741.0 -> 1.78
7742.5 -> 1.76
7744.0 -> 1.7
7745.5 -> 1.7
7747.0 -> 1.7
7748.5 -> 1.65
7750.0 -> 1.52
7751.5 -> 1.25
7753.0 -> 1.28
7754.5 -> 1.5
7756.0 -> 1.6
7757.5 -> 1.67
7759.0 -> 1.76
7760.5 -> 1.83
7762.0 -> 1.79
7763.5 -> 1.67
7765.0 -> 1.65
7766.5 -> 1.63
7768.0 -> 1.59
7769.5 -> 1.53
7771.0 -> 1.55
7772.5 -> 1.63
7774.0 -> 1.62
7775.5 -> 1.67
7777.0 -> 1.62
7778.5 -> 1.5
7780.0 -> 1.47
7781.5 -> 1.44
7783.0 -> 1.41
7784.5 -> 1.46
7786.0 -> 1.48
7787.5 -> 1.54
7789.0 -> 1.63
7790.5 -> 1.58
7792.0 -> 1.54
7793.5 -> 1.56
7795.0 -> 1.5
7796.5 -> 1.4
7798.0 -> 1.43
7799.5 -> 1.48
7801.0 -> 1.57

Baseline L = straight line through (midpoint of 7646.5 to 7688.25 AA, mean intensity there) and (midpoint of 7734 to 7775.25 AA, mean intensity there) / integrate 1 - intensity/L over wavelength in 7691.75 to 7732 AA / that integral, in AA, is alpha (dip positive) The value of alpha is 6.4 AA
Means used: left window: 2.29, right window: 1.63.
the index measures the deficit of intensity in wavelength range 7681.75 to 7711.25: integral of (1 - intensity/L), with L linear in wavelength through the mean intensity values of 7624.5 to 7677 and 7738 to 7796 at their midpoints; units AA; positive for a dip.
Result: 5.4 AA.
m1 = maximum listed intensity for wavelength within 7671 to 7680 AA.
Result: 1.99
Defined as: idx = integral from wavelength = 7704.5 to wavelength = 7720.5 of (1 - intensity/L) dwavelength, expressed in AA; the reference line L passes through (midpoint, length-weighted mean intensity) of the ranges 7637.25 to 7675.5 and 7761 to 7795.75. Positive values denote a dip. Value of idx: 2.54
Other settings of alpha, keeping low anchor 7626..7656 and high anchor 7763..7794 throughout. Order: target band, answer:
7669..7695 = 1.79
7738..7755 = 0.80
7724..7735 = 0.41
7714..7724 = 0.14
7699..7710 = 1.22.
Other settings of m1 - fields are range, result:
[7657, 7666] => 2.54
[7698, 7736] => 1.98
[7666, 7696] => 4.22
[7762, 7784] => 1.79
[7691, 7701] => 1.56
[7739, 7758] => 1.78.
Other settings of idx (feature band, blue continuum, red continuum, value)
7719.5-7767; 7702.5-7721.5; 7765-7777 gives -0.95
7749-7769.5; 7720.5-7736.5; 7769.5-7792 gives 0.19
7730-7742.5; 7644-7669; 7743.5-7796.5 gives 1.22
